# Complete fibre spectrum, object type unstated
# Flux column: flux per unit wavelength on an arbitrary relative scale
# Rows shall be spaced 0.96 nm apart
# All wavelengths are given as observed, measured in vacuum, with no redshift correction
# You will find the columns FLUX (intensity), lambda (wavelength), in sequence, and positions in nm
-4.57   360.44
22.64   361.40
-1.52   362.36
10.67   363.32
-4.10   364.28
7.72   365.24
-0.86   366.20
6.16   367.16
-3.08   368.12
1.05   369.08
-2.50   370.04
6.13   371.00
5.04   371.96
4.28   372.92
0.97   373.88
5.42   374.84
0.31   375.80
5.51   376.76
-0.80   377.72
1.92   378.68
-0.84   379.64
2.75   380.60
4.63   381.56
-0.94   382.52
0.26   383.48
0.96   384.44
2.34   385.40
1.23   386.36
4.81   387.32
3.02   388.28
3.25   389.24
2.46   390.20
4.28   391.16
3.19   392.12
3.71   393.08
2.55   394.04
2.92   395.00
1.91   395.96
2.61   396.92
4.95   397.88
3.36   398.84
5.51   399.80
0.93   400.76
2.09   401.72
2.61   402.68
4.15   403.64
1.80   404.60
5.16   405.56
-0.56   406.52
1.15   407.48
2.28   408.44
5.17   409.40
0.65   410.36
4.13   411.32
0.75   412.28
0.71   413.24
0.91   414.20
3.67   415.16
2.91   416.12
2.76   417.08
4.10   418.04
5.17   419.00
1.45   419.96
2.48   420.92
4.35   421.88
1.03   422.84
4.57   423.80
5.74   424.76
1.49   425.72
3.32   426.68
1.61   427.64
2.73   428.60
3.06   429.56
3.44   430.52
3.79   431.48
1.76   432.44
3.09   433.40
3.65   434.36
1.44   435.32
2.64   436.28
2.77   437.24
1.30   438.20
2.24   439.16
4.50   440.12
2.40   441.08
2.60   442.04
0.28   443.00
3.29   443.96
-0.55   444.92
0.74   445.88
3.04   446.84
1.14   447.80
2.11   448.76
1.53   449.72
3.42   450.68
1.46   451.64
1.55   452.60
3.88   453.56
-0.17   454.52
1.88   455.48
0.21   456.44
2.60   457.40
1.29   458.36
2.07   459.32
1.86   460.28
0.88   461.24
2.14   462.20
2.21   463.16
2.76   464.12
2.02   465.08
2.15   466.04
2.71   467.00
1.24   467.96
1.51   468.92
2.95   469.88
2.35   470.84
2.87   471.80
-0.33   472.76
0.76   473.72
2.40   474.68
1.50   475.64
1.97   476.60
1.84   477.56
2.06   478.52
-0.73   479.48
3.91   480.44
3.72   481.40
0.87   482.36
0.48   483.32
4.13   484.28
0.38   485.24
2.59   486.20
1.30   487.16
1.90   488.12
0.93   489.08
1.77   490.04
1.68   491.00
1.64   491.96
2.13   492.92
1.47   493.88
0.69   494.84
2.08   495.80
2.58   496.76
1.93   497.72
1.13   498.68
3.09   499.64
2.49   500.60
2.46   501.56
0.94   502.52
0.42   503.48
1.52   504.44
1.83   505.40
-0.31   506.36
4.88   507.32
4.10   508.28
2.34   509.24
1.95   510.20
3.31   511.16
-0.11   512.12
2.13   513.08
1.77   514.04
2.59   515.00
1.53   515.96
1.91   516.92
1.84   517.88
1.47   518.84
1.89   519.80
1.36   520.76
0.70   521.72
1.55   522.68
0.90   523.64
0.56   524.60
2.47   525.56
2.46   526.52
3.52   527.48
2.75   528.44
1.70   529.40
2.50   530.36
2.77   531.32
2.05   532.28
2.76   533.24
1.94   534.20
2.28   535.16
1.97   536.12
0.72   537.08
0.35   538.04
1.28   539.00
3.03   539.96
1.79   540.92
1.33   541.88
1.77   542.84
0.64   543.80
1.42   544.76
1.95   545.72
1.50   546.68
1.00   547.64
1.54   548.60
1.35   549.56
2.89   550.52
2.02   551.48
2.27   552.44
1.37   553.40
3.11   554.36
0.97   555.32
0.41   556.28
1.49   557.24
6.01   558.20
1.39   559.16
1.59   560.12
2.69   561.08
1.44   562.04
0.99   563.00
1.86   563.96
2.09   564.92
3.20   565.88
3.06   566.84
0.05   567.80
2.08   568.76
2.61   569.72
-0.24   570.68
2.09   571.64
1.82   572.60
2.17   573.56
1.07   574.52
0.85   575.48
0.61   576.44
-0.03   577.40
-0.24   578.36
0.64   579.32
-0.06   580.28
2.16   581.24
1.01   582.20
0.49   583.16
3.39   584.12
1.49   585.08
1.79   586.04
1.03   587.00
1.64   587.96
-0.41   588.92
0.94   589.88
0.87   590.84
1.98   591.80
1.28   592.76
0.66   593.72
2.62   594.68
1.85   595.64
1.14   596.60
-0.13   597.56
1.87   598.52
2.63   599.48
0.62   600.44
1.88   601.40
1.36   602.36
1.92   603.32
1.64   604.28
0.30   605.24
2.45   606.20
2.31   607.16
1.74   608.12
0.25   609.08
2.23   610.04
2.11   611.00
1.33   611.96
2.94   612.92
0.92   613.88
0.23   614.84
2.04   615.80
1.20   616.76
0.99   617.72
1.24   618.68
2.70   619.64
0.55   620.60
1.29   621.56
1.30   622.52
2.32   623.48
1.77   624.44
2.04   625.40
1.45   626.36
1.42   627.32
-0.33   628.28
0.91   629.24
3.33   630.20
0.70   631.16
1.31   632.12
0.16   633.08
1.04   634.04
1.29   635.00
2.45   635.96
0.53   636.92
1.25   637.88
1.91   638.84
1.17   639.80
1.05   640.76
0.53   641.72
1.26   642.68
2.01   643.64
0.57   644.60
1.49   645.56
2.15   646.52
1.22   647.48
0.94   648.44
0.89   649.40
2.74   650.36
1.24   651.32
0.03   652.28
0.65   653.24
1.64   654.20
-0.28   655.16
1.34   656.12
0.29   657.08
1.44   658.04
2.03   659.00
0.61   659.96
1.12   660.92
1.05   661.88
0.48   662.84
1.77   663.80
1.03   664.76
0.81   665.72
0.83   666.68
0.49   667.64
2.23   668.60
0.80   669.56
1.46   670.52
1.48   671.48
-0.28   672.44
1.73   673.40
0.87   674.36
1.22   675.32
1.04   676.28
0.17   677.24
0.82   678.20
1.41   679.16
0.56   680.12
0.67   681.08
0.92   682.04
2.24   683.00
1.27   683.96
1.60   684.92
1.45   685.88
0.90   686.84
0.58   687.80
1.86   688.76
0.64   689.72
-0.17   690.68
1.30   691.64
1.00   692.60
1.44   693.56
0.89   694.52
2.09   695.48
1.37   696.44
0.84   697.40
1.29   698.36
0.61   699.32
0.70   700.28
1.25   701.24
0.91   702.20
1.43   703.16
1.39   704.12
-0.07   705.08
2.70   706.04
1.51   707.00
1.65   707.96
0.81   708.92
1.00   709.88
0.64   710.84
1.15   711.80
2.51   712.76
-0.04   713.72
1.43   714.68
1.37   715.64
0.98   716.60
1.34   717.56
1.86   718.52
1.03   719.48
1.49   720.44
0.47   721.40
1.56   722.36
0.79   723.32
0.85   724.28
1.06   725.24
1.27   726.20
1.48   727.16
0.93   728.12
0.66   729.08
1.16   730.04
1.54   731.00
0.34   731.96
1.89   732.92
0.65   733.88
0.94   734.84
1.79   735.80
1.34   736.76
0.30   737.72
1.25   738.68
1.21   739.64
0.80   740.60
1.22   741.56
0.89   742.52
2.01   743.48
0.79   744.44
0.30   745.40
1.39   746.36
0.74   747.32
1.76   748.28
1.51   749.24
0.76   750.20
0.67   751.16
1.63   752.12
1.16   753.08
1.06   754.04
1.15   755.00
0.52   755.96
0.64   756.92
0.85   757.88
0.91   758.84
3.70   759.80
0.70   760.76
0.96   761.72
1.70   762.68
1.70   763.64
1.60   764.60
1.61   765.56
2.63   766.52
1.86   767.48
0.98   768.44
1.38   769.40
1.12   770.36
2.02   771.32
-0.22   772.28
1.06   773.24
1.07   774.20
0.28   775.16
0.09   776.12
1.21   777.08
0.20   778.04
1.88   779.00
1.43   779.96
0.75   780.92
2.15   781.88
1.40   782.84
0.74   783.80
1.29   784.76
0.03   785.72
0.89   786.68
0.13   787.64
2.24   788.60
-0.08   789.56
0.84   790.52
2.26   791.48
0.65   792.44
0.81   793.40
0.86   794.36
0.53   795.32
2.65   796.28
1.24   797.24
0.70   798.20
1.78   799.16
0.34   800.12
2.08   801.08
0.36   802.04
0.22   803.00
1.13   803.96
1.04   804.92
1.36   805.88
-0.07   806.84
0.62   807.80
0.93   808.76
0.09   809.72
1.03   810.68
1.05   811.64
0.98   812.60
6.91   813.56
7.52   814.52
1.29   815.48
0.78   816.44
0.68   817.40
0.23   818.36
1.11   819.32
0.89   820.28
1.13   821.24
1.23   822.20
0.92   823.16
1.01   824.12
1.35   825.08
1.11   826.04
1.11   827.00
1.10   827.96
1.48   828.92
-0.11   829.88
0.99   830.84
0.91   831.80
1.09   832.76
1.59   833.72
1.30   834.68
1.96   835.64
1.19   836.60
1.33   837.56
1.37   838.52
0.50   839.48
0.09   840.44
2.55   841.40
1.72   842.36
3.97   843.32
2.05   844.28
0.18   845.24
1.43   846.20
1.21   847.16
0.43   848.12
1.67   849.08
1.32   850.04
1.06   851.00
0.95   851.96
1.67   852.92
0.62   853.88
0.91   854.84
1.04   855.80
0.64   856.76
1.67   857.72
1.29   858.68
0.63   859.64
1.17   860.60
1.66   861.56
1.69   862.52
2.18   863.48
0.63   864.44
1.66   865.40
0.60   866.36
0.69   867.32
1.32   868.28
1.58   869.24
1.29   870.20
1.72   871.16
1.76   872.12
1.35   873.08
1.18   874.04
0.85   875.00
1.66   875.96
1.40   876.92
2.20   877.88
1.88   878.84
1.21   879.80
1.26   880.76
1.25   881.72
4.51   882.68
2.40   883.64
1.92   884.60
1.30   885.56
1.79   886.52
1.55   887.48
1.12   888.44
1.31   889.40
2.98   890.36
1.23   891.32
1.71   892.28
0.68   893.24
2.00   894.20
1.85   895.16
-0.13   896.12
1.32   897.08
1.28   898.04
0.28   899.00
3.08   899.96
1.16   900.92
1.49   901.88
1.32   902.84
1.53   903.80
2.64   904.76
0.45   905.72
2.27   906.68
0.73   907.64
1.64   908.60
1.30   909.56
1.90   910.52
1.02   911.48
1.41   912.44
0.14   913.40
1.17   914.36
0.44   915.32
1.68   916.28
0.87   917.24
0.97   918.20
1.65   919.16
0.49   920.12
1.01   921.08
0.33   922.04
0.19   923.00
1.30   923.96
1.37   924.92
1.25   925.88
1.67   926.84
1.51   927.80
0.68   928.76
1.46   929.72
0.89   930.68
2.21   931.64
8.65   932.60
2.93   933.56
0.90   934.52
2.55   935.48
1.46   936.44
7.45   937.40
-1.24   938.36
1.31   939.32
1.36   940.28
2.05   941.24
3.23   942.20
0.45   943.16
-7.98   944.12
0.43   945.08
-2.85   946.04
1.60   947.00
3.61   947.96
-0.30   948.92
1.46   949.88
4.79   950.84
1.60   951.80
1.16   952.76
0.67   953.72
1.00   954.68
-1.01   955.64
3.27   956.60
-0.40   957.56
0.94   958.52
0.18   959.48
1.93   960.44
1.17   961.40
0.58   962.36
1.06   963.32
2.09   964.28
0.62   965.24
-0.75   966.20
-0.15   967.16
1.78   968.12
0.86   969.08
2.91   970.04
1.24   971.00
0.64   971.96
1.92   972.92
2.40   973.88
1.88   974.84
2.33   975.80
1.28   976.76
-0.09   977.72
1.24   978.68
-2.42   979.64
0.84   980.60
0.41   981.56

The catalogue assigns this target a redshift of 1.183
